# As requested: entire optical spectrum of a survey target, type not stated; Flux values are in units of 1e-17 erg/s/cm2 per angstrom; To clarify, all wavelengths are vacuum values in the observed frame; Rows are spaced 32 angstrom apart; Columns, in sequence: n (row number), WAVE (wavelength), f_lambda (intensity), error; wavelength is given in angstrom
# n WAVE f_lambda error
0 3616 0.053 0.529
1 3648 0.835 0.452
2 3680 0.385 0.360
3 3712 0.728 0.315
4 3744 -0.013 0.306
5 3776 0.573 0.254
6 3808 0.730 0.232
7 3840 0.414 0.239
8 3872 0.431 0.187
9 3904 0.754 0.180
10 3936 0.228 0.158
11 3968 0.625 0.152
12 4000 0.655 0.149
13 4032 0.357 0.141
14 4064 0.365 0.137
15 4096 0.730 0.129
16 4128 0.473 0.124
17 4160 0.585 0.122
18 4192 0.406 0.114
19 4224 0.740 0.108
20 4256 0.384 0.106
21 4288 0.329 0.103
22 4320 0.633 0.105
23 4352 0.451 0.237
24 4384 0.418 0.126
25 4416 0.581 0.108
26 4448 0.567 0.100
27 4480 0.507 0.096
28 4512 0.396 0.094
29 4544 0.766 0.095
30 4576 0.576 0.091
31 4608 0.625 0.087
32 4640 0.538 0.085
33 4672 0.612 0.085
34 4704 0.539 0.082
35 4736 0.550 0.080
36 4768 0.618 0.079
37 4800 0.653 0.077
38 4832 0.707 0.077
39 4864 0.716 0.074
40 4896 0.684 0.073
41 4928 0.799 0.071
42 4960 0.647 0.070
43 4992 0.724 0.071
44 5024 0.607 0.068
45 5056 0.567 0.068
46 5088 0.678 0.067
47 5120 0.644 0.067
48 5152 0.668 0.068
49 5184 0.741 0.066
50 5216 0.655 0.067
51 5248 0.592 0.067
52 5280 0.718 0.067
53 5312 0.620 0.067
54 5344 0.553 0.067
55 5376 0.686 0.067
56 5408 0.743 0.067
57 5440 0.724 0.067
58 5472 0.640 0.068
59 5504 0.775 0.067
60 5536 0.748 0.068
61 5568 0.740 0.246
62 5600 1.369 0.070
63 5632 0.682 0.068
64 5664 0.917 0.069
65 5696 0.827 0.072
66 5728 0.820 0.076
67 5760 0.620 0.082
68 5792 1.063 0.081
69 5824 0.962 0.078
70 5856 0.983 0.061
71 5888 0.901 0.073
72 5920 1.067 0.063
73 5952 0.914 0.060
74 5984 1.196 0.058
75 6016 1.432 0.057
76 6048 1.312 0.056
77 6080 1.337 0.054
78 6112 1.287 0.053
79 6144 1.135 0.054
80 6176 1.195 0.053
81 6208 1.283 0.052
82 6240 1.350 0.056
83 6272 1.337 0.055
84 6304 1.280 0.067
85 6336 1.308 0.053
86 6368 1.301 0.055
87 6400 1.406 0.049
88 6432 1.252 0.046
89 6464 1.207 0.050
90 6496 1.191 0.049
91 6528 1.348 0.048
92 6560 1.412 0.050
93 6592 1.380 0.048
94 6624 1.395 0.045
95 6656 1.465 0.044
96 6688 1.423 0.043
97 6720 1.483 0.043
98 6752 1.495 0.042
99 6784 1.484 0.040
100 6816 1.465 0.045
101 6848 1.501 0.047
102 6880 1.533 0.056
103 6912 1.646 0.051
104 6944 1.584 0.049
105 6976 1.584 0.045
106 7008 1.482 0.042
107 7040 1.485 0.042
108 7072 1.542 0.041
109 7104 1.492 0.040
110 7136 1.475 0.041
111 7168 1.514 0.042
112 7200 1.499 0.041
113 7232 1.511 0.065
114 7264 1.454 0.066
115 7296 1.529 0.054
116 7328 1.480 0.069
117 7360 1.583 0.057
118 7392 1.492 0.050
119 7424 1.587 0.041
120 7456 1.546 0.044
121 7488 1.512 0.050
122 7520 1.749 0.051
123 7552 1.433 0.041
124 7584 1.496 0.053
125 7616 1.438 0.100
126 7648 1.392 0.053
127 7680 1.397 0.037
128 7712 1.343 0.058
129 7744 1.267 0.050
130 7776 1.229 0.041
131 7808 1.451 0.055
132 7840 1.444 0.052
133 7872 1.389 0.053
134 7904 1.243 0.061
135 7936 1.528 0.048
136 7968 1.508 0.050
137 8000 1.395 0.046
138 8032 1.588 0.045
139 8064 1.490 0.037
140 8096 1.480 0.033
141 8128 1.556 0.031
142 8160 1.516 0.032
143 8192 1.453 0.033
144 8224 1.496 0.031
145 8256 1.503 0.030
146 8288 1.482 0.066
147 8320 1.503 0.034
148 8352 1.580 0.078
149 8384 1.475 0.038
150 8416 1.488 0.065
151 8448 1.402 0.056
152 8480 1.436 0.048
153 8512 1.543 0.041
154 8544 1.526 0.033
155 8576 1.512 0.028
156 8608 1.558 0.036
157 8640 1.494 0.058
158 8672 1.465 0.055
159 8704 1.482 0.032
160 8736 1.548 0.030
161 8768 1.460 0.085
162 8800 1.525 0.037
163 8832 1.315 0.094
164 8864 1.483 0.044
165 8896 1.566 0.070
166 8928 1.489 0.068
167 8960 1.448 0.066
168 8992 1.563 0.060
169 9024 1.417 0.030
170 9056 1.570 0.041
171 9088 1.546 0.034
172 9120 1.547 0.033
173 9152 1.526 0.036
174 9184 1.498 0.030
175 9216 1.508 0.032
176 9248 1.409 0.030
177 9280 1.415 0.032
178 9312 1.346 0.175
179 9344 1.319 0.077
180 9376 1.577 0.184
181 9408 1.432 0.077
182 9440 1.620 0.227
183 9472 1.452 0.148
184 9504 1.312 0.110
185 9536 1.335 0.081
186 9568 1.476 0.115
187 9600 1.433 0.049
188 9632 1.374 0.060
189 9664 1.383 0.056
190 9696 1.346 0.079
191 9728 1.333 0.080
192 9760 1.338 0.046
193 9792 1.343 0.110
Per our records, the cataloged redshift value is 0.499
